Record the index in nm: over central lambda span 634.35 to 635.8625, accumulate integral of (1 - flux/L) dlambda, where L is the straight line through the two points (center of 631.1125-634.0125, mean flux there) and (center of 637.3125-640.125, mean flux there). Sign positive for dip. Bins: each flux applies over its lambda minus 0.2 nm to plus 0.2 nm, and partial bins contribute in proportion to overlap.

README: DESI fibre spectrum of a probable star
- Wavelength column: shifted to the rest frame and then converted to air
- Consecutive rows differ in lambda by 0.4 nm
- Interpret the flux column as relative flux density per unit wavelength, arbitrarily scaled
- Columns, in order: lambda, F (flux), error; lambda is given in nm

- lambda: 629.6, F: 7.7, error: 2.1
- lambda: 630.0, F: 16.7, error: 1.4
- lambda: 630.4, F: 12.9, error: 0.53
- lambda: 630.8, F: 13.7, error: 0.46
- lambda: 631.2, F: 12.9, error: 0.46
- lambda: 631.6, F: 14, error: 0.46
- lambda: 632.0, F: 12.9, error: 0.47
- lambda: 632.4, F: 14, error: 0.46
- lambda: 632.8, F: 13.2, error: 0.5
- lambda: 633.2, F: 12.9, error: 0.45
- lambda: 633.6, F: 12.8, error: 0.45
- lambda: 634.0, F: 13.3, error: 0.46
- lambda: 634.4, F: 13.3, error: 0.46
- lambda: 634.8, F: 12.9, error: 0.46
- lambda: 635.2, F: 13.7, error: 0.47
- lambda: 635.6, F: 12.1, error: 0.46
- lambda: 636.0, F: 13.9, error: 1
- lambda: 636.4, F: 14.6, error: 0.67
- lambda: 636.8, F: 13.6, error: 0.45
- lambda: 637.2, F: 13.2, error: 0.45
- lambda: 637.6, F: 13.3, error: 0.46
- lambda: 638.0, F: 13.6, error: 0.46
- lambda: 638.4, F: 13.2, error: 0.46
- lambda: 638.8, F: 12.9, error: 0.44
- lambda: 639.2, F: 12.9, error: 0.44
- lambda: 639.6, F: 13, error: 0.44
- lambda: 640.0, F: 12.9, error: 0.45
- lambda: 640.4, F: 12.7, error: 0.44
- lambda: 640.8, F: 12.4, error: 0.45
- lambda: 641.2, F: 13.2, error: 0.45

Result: 0.02 nm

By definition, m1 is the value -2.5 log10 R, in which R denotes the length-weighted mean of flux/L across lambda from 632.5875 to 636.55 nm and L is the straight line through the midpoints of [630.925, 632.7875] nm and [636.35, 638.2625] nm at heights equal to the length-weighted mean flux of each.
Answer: 0.02 mag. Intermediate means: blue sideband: 13.4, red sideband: 13.6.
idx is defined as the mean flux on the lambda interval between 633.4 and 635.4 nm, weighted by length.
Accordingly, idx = 13.2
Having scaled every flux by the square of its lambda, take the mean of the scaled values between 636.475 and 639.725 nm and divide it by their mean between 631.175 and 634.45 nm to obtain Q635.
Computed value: 1.02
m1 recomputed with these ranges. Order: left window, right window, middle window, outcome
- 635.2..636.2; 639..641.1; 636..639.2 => -0.040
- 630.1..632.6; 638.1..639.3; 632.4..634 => 0.023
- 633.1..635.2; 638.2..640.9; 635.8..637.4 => -0.067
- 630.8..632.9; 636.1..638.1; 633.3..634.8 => 0.037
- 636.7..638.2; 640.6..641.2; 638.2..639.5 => 0.009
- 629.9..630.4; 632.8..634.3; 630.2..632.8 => 0.072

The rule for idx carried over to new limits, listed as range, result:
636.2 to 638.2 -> 13.7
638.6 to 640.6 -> 12.9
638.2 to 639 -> 13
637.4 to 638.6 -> 13.4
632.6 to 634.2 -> 13.1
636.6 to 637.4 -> 13.4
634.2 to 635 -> 13.1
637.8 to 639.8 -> 13.1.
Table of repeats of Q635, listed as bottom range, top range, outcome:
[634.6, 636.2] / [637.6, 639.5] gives 1.01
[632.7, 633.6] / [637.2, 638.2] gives 1.05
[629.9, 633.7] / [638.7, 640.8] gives 0.97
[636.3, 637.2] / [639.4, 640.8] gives 0.93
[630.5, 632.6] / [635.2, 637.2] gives 1.02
